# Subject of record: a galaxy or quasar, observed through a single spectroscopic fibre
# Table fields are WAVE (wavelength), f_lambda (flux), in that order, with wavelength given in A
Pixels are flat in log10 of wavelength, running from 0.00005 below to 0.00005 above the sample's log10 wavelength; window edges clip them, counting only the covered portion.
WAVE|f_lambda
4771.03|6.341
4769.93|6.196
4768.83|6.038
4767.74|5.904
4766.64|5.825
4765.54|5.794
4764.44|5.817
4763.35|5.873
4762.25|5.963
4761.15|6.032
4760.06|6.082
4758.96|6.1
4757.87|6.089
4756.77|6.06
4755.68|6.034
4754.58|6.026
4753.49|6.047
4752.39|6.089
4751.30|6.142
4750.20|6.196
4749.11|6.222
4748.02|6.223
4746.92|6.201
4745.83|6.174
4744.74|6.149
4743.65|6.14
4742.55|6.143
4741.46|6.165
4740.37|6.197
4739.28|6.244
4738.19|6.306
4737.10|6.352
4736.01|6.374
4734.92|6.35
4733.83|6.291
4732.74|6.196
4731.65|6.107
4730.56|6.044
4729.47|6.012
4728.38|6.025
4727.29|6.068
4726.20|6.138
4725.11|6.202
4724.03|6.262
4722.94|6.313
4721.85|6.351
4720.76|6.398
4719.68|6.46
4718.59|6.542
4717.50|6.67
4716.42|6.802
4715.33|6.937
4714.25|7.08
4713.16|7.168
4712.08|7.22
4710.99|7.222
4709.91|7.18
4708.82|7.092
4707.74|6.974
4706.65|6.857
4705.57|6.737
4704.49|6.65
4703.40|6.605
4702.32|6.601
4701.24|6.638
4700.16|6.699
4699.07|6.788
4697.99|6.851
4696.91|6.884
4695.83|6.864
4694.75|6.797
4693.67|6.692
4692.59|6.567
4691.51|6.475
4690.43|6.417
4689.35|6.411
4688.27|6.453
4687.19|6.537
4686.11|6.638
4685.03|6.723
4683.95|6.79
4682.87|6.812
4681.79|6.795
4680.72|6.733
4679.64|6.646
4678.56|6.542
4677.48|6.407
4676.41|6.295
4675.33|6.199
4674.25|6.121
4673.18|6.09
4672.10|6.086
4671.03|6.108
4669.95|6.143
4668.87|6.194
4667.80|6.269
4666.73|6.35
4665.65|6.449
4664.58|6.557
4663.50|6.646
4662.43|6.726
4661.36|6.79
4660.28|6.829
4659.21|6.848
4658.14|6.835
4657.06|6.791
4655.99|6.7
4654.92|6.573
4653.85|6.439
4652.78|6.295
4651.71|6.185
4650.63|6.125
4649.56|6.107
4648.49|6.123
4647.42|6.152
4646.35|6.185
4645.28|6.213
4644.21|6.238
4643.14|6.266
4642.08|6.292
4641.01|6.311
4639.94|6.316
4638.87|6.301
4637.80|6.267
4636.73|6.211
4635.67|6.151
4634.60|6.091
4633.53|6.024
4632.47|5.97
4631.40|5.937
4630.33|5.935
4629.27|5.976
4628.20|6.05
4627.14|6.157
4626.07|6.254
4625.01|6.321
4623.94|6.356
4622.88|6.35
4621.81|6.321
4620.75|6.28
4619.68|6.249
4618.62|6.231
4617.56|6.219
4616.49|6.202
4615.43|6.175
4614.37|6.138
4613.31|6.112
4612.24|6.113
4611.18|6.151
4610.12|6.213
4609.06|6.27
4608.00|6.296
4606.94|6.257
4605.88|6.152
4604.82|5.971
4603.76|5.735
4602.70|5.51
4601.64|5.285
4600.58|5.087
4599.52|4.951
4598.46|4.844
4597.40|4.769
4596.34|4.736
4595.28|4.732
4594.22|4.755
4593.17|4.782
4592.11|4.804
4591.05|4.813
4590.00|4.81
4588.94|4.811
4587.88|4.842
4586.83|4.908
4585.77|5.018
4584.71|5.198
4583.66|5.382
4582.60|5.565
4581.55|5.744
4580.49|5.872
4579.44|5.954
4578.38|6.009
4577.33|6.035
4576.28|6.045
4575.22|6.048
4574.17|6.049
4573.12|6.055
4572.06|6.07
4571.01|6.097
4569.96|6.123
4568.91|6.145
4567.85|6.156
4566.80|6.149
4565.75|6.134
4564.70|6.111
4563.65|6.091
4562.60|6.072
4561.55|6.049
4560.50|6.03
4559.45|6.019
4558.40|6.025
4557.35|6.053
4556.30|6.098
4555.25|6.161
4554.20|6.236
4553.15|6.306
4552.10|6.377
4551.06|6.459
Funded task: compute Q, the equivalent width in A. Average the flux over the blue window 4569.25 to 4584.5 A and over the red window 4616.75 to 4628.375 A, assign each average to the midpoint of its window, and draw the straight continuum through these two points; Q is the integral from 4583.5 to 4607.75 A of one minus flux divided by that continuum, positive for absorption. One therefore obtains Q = 3.7 A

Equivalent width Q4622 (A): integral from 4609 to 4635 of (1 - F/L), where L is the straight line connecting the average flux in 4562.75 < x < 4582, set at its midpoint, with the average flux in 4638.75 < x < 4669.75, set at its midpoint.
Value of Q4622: 0.5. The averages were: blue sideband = 6.05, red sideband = 6.42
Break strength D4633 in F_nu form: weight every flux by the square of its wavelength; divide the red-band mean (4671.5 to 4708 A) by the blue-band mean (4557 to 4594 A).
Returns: 1.2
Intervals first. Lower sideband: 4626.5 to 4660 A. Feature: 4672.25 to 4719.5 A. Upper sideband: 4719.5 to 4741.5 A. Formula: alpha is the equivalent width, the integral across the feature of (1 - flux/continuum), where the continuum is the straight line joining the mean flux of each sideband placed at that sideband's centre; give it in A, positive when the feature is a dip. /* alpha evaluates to -3.4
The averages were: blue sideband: 6.27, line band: 6.7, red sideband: 6.23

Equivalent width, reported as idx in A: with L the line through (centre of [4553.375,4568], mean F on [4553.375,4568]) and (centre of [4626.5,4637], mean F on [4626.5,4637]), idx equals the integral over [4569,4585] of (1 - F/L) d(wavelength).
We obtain 0.5 A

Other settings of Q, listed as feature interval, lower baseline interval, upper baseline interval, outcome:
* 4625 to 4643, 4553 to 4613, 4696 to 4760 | -0.6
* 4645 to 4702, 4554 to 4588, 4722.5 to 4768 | -4.5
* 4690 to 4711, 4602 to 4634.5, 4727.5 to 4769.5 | -2.3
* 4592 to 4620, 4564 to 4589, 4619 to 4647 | 1.6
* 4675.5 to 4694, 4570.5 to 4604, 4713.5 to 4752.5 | -1.8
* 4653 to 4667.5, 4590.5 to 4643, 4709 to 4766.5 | -1.5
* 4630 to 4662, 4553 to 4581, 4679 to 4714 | 0.9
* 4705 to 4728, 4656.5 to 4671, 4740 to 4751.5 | -1.4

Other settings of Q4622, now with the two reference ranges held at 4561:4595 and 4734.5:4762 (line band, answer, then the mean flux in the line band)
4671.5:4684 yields -1.0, 6.45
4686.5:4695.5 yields -0.8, 6.55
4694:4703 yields -1.1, 6.77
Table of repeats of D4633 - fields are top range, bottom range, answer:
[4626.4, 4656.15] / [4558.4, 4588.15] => 1.09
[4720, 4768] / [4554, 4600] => 1.17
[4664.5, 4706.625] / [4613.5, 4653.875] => 1.08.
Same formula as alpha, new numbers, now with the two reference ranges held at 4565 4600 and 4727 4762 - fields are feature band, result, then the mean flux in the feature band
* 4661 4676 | -1.3 A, 6.33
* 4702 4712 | -1.5 A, 6.9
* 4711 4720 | -1.3 A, 6.89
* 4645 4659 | -1.5 A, 6.38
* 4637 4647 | -0.9 A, 6.26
